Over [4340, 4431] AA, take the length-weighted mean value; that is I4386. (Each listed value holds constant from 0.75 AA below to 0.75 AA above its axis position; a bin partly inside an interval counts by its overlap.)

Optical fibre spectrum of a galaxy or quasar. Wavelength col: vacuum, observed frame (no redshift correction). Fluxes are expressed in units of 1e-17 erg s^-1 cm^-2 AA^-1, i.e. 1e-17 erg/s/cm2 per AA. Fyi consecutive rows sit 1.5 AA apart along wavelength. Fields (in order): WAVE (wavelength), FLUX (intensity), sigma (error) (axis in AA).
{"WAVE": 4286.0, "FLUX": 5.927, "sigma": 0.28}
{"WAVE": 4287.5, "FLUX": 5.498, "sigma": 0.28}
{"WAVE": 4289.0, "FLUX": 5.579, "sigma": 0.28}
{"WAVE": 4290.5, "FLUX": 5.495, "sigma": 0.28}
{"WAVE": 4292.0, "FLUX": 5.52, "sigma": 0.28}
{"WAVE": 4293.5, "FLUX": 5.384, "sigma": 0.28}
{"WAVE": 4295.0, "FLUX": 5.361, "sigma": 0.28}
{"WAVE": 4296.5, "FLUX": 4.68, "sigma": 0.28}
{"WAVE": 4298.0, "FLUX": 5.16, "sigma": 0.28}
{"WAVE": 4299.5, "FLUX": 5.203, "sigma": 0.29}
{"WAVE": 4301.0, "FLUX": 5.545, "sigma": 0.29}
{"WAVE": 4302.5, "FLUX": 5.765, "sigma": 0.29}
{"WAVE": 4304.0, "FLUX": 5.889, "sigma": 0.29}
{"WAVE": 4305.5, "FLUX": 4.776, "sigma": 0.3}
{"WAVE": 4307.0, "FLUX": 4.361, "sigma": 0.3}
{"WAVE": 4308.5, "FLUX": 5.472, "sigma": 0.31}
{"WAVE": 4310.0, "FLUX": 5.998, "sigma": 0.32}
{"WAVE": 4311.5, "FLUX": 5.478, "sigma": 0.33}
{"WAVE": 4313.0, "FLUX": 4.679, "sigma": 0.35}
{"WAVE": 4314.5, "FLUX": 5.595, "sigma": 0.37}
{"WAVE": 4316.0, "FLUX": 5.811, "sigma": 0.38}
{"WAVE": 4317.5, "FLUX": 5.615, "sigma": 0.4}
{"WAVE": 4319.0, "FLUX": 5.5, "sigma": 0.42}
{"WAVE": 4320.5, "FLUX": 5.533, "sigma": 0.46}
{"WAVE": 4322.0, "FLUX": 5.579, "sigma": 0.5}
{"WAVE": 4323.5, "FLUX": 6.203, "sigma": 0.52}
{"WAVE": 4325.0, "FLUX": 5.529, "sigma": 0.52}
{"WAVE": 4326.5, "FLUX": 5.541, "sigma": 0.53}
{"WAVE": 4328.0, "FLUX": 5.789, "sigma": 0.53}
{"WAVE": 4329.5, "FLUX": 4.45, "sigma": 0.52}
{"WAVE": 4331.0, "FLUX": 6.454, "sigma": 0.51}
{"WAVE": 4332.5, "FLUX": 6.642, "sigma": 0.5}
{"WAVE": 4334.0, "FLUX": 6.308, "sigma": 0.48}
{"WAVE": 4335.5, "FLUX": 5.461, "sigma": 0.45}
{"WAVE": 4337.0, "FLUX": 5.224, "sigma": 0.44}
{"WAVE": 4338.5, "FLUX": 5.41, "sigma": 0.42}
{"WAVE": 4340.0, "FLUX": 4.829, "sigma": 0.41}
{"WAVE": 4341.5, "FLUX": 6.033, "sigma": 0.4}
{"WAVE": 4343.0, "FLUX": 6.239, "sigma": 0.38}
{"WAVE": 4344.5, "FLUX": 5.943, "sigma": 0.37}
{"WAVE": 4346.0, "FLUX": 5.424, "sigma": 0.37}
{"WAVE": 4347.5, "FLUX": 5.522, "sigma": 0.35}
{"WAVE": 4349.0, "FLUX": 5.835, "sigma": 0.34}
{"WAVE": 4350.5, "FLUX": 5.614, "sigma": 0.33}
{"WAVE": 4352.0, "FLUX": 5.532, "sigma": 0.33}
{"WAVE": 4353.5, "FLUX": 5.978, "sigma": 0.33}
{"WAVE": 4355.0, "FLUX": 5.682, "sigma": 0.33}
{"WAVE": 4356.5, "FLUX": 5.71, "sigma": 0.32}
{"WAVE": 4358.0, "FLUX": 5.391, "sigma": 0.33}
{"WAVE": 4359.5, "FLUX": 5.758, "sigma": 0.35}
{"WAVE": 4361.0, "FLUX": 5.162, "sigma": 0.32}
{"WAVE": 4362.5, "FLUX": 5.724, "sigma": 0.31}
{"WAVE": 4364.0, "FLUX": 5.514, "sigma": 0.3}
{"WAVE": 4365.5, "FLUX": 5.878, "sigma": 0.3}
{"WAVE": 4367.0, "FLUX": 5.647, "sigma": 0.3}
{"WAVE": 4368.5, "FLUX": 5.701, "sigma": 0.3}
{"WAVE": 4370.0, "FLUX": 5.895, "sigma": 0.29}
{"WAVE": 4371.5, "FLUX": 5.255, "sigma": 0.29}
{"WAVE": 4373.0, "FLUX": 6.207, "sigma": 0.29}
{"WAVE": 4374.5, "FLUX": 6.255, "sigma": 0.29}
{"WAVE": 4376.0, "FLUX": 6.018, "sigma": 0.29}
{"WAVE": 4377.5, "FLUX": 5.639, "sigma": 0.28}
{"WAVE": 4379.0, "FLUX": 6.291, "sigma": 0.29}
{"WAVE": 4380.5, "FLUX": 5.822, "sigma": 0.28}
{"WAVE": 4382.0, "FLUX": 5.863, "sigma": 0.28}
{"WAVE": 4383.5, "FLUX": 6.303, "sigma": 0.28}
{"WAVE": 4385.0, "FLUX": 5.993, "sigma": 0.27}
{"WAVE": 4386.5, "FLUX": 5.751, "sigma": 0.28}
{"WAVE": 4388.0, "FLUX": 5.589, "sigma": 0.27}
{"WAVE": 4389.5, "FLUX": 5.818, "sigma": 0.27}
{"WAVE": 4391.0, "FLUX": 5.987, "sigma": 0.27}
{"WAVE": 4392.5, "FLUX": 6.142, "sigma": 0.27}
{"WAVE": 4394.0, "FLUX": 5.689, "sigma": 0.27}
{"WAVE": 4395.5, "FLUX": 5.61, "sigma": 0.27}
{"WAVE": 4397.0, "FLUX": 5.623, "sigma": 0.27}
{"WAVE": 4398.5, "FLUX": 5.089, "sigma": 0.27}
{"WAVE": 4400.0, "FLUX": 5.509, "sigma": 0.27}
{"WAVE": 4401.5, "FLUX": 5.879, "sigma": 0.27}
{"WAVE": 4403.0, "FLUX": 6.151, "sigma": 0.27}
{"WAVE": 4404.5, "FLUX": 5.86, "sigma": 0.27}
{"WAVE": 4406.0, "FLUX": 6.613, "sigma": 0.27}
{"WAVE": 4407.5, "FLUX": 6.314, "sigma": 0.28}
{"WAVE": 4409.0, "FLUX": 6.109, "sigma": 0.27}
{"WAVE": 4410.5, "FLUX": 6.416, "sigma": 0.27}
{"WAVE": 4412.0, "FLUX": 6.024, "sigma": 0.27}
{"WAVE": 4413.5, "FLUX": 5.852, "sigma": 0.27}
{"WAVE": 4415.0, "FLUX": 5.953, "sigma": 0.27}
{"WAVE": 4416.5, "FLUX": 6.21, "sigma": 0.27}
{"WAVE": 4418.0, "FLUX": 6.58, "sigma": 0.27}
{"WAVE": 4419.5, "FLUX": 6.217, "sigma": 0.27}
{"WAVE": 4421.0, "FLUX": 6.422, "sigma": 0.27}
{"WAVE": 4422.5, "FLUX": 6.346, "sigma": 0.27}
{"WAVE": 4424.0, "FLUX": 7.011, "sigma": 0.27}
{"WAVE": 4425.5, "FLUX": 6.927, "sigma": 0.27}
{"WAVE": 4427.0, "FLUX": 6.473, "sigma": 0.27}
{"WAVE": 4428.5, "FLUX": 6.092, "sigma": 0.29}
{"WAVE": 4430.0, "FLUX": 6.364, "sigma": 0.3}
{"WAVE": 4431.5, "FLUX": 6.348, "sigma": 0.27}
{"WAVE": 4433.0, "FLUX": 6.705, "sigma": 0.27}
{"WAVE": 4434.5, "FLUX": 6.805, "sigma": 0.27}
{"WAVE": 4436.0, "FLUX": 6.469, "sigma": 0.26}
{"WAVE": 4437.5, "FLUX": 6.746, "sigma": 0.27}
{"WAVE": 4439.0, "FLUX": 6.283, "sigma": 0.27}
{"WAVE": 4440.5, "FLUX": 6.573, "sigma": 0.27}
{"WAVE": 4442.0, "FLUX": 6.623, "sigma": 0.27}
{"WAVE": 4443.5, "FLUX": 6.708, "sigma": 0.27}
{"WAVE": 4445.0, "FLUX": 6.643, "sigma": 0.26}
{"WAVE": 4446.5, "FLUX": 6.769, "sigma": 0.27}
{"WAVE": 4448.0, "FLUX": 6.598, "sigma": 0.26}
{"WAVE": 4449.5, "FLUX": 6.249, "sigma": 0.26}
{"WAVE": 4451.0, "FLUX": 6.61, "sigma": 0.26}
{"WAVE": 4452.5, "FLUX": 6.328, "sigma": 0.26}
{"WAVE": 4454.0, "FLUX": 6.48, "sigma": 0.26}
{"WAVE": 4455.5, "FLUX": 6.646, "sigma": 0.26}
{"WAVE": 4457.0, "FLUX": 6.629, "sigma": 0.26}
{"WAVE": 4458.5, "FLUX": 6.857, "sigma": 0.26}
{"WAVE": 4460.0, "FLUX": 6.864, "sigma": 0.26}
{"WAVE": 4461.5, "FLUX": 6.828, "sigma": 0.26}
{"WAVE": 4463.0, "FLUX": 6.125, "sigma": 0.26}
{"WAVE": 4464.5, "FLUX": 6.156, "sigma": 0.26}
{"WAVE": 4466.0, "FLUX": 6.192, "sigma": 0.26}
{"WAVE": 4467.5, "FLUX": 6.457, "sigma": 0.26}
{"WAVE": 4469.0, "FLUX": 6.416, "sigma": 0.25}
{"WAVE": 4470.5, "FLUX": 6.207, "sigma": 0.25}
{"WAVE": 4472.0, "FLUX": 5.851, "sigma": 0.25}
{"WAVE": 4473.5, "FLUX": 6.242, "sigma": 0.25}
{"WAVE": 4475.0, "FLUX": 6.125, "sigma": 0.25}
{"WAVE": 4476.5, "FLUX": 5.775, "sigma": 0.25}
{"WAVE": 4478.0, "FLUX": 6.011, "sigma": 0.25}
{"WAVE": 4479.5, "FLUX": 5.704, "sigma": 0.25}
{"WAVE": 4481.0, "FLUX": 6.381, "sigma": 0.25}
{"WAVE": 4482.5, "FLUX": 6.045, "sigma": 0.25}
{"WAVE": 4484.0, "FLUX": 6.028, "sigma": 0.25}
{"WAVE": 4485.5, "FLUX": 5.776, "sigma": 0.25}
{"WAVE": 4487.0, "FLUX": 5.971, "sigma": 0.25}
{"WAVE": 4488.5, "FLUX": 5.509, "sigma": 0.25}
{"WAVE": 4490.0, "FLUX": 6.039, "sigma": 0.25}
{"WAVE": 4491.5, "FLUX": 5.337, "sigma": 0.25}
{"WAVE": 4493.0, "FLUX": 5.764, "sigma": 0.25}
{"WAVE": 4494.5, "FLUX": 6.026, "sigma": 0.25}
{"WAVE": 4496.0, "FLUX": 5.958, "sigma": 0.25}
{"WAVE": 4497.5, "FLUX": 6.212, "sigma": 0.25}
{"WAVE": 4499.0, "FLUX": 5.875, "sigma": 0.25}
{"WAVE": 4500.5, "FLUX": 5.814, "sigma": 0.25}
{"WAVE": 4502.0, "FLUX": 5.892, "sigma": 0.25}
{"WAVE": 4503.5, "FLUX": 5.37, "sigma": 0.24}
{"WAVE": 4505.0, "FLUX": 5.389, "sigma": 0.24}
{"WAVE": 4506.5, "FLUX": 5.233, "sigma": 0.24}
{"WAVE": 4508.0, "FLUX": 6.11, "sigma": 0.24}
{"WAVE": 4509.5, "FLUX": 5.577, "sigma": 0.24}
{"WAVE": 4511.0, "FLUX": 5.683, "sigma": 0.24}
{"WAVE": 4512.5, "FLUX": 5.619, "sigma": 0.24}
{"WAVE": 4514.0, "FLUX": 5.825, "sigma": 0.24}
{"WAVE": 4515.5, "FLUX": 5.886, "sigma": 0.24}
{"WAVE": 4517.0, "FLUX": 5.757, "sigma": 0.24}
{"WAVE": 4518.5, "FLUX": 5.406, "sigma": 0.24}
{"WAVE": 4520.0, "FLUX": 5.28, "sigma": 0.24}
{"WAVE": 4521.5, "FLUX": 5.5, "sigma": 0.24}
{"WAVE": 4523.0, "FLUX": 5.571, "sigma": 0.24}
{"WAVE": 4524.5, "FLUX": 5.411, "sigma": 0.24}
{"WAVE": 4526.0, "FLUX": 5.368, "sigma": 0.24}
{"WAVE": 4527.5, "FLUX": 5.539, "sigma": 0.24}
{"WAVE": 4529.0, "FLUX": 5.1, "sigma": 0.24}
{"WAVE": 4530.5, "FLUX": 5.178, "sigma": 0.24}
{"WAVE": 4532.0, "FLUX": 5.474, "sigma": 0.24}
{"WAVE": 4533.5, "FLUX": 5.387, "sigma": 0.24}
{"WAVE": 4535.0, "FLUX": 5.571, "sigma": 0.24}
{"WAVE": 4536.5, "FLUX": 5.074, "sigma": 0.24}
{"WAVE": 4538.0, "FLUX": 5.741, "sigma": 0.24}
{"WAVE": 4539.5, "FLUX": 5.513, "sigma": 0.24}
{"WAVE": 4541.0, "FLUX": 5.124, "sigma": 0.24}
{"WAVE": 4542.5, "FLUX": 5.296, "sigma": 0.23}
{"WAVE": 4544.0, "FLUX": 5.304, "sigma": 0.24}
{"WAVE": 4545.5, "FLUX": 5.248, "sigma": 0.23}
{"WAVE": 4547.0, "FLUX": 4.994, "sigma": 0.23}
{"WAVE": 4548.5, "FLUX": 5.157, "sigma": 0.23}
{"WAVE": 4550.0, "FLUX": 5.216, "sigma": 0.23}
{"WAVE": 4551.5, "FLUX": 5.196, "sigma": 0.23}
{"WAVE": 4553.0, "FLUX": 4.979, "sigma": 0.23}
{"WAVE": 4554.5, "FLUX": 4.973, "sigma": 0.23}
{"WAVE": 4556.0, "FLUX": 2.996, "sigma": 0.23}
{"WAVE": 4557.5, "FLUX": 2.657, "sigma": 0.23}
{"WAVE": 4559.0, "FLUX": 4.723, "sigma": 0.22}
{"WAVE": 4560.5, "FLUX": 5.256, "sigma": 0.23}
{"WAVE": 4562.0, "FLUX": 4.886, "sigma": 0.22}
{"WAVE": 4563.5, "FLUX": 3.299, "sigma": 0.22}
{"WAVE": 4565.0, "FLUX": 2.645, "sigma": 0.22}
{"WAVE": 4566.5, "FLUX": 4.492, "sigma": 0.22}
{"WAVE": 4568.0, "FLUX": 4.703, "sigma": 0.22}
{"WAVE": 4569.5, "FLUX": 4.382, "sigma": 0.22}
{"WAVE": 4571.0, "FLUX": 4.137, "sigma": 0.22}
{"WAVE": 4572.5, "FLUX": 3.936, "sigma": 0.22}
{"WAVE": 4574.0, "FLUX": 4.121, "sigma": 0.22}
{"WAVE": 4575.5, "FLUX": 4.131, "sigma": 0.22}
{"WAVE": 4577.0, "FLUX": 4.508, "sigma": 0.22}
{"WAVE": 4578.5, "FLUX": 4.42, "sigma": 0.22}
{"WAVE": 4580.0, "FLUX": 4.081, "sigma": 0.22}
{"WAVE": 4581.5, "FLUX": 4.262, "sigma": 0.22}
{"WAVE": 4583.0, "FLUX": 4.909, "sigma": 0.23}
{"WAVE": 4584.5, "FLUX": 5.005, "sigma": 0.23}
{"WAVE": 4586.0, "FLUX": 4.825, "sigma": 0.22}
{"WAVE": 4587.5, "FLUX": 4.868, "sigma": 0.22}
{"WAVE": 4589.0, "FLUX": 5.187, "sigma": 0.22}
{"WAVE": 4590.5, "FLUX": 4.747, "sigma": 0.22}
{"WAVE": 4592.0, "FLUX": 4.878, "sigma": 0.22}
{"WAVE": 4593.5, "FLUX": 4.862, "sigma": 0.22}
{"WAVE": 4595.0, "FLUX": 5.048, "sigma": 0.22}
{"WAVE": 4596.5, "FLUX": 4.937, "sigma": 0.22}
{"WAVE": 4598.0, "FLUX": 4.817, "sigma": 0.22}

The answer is 5.93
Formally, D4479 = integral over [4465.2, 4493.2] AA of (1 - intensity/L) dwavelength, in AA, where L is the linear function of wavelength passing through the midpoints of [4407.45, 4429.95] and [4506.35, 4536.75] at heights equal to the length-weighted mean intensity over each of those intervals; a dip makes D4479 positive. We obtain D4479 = -0.7 AA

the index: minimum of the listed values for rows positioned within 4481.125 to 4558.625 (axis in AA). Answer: 2.657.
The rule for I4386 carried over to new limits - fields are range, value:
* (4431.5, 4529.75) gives 6.06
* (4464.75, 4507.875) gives 5.92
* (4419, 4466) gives 6.54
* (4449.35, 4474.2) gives 6.42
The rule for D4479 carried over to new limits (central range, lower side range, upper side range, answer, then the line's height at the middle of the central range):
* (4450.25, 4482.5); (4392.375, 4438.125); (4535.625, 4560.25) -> -3.47 AA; 5.7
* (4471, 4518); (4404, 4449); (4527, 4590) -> -2.37 AA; 5.55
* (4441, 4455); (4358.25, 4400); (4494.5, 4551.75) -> -2.26 AA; 5.65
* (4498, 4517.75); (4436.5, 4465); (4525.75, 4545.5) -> 0.17 AA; 5.75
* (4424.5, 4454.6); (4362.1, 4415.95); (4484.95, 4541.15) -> -4.01 AA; 5.77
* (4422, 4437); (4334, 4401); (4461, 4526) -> -2.00 AA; 5.79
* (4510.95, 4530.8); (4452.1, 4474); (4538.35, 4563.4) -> -0.53 AA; 5.37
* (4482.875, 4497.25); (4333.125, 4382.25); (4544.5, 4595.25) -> -2.52 AA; 4.97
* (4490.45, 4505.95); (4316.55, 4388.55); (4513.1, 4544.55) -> -0.75 AA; 5.5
